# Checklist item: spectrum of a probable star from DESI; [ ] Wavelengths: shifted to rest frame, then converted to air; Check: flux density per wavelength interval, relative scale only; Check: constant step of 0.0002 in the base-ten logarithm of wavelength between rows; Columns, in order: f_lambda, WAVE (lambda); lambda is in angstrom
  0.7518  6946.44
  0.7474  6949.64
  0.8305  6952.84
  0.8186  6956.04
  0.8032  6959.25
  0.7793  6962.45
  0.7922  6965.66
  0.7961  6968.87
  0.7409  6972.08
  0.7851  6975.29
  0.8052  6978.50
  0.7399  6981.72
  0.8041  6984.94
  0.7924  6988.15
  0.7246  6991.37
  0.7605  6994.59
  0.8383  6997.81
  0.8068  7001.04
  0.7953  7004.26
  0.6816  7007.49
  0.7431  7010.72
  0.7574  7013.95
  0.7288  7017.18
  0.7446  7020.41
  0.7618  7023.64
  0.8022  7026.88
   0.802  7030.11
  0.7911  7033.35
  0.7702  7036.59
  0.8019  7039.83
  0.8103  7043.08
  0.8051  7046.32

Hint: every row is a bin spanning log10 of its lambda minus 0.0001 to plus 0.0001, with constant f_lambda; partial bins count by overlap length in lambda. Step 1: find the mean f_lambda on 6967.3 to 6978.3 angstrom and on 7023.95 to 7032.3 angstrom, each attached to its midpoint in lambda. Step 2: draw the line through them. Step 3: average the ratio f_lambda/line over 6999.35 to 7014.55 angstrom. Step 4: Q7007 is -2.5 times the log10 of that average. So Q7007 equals 0.04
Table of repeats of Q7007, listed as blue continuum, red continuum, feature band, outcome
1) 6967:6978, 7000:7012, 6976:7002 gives -0.02 mag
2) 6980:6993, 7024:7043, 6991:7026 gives 0.02 mag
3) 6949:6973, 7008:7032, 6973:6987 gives 0.00 mag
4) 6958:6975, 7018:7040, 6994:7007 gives -0.02 mag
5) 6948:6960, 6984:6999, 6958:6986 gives 0.01 mag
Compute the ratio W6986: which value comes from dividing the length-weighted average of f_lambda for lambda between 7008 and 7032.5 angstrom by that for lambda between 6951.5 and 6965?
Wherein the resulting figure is 0.9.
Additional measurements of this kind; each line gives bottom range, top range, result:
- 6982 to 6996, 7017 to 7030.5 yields 1.00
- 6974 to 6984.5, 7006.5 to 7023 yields 0.94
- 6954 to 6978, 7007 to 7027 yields 0.94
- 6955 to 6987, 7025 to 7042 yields 1.01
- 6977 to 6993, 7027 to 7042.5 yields 1.03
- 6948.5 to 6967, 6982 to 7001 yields 0.98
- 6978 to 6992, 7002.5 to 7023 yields 0.96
